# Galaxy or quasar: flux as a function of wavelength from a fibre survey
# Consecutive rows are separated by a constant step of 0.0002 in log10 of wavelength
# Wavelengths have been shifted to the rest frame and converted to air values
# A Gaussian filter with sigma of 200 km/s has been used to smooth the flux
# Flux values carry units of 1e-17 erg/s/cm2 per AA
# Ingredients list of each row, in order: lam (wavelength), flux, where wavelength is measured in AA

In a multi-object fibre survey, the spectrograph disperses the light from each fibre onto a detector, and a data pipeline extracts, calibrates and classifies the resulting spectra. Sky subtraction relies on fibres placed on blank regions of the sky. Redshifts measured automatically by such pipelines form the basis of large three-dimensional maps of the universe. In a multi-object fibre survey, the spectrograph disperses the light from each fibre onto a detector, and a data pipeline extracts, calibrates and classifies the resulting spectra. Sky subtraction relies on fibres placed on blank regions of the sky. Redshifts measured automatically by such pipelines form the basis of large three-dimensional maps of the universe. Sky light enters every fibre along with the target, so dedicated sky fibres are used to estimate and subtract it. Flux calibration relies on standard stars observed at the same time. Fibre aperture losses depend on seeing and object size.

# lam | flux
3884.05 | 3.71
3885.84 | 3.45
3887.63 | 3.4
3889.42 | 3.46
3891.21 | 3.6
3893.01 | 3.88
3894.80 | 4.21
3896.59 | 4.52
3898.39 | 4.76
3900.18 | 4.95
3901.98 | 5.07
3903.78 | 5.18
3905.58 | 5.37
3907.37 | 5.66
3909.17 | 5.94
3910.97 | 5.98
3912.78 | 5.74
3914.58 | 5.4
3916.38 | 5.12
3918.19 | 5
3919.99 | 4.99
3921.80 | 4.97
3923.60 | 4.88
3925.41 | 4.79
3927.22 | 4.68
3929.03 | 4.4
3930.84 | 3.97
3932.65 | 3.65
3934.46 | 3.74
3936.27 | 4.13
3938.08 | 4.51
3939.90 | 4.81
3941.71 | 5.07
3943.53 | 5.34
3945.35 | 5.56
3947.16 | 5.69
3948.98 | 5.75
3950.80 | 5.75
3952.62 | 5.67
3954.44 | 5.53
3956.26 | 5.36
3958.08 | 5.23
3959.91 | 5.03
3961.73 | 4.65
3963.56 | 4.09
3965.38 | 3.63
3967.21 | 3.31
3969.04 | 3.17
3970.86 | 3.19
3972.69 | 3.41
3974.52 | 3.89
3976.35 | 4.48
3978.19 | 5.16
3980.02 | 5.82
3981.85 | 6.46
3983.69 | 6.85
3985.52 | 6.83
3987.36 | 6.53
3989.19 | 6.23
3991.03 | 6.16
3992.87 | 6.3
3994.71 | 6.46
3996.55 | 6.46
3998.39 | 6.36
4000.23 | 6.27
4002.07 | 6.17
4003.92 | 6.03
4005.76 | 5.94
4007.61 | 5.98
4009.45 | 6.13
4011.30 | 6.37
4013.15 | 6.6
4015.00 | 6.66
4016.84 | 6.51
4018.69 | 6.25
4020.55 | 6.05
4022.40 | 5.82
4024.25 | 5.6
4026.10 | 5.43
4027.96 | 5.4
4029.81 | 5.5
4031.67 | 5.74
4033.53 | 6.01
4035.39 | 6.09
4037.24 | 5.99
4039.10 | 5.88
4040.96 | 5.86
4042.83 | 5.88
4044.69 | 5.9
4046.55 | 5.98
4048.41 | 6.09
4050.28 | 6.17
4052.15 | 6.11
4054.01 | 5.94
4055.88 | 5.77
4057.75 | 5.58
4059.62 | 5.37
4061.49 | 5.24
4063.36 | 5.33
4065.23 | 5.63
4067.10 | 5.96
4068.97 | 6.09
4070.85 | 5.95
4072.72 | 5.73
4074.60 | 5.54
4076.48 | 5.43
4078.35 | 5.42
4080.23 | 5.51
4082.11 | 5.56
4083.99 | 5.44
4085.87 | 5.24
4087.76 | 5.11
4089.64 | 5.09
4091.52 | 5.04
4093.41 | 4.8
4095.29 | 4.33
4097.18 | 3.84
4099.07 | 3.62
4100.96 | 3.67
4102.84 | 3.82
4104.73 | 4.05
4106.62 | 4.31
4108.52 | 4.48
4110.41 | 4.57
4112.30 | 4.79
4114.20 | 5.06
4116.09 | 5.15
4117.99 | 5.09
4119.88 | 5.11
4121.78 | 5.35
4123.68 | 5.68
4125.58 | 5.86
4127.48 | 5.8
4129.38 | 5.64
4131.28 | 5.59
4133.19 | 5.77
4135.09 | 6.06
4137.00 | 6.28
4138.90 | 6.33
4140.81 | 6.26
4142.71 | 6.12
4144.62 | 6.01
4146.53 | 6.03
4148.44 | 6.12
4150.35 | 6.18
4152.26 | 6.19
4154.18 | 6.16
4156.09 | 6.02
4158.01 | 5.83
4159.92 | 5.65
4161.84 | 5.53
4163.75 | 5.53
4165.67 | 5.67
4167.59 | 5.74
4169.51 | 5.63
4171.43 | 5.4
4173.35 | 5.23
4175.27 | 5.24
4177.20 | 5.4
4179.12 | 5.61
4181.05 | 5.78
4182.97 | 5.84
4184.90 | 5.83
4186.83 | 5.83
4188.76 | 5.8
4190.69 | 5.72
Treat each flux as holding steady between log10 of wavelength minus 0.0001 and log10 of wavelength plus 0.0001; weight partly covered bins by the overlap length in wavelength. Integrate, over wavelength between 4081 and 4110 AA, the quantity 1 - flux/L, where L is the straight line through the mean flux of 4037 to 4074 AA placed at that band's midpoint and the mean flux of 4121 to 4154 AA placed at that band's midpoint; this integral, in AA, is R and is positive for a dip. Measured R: 6.51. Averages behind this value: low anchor 5.82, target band 4.56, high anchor 5.96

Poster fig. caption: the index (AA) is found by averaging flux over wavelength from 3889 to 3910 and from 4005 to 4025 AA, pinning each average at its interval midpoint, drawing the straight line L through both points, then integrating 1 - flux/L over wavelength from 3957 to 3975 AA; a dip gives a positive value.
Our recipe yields 5.1 AA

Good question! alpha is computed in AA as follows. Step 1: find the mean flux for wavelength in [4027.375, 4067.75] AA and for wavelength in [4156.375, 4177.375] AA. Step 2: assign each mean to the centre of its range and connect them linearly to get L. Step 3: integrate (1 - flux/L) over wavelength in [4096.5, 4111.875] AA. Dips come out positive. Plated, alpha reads 4.34 AA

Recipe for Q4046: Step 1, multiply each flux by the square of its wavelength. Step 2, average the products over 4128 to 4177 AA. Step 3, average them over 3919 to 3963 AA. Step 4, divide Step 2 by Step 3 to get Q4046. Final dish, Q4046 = 1.32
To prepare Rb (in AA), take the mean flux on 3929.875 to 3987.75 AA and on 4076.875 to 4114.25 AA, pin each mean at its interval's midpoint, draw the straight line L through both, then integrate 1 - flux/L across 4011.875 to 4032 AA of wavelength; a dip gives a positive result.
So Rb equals -5.0 AA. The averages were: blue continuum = 4.87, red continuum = 4.69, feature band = 5.97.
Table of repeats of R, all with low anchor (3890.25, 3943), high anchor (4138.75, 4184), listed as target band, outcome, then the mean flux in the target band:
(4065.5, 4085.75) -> -0.73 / 5.65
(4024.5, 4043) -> -1.72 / 5.77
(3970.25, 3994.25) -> -2.20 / 5.53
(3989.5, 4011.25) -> -4.55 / 6.21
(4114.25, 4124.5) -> 0.69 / 5.25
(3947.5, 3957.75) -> -1.35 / 5.6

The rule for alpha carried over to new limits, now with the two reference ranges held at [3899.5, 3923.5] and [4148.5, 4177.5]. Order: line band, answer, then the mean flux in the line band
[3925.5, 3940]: 3.0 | 4.23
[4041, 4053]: -1.0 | 6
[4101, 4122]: 3.7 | 4.64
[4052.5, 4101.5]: 2.8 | 5.26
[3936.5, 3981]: 5.4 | 4.75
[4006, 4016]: -1.5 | 6.32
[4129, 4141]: -0.7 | 5.99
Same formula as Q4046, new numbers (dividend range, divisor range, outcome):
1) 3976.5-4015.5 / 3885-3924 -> 1.36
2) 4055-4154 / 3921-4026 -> 1.07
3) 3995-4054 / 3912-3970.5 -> 1.32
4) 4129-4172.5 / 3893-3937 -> 1.37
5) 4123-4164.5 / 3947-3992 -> 1.27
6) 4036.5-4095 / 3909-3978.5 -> 1.26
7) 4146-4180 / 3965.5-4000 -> 1.16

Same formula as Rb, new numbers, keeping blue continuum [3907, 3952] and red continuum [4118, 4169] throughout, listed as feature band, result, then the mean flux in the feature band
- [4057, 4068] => 0.0 AA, 5.52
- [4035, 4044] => -0.8 AA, 5.93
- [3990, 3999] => -1.8 AA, 6.34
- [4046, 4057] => -1.0 AA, 6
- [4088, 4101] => 2.8 AA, 4.43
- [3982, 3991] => -2.3 AA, 6.55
